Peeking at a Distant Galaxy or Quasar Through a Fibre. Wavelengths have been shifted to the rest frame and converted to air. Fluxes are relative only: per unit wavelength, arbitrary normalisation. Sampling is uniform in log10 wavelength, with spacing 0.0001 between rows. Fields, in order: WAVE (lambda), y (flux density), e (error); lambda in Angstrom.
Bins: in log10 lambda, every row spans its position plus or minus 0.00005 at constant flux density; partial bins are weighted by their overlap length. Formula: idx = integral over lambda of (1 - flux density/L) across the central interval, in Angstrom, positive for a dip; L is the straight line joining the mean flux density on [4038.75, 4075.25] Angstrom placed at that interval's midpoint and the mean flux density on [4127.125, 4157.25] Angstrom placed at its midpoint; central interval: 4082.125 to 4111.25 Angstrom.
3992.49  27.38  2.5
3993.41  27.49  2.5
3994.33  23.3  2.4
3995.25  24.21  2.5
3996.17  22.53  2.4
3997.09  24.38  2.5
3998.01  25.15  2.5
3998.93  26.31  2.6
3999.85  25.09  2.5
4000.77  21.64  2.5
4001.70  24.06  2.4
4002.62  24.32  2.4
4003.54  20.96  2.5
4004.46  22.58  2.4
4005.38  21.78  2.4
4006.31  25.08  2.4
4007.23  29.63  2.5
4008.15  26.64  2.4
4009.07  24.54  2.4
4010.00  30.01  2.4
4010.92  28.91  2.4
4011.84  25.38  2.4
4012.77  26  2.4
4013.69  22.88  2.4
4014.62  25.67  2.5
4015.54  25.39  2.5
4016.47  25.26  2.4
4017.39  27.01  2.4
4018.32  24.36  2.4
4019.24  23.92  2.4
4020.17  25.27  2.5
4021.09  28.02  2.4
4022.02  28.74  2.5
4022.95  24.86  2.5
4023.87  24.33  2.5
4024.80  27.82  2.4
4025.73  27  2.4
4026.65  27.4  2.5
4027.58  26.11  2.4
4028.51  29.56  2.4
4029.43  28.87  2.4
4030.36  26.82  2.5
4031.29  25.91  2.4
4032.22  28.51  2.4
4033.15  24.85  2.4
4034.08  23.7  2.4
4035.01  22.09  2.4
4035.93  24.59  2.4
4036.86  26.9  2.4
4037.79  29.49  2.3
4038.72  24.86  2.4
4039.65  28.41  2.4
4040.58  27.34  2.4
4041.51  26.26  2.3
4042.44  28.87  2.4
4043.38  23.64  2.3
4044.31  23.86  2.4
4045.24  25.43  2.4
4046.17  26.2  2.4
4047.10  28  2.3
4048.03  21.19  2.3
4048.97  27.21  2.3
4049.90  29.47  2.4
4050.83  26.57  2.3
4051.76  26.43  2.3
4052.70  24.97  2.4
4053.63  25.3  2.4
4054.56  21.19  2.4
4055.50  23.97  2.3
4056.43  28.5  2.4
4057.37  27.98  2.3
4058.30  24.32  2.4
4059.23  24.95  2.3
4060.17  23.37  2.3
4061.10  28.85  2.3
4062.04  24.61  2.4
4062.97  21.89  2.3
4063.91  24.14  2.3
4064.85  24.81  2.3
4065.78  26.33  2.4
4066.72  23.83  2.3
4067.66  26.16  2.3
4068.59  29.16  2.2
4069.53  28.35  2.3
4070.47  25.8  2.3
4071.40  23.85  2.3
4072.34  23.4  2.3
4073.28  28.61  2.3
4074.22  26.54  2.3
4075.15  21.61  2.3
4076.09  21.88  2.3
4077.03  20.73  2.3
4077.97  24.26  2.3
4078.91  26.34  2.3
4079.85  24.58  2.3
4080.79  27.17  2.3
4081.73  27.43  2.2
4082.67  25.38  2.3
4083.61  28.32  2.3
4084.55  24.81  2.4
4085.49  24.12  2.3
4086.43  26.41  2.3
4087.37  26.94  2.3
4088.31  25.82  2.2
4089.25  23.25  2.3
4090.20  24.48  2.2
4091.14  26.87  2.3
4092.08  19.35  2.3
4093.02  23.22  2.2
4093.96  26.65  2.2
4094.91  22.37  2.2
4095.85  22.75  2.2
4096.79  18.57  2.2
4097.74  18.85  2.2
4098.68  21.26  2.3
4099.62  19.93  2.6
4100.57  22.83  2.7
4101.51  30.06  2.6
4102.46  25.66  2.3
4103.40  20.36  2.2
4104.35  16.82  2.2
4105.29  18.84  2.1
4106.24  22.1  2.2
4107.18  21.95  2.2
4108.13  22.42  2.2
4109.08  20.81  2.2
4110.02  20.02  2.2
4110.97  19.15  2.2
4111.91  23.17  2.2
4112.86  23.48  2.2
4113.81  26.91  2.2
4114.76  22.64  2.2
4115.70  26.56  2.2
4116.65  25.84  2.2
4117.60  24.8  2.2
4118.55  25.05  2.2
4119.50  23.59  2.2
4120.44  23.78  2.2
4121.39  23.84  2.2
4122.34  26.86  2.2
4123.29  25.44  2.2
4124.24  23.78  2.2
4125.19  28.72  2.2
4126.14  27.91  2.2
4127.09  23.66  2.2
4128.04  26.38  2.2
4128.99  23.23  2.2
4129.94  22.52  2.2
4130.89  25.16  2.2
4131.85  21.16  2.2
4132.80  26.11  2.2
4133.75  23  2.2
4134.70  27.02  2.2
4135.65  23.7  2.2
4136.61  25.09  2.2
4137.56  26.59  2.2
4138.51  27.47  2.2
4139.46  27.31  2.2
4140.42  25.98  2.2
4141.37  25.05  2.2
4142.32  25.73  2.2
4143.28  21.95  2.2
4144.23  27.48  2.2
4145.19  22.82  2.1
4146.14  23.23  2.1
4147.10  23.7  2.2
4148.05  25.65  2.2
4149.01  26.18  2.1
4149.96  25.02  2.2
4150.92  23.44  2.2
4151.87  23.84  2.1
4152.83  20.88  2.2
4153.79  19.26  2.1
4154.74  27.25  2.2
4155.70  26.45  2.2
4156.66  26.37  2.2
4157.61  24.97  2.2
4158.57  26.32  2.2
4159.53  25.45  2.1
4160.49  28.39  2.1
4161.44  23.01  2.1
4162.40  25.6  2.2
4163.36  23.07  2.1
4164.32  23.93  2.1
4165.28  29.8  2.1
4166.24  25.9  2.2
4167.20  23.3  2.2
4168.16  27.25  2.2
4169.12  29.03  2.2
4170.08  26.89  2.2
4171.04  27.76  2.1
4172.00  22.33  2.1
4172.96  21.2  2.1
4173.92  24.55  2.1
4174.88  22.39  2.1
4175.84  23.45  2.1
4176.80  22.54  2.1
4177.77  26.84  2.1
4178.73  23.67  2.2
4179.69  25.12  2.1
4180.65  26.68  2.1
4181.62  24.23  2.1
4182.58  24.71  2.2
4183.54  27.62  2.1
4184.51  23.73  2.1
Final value 2.6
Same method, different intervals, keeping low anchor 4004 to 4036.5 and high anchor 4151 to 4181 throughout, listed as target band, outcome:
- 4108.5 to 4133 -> 1.00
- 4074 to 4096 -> 0.76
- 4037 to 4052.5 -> -0.37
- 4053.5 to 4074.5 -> 0.17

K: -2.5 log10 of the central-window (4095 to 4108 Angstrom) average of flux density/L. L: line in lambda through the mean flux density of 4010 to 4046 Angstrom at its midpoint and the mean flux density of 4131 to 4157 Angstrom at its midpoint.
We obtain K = 0.17 mag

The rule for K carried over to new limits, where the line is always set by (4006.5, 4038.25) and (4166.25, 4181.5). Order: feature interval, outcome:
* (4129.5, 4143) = 0.01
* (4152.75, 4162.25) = 0.00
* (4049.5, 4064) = 0.03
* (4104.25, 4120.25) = 0.12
